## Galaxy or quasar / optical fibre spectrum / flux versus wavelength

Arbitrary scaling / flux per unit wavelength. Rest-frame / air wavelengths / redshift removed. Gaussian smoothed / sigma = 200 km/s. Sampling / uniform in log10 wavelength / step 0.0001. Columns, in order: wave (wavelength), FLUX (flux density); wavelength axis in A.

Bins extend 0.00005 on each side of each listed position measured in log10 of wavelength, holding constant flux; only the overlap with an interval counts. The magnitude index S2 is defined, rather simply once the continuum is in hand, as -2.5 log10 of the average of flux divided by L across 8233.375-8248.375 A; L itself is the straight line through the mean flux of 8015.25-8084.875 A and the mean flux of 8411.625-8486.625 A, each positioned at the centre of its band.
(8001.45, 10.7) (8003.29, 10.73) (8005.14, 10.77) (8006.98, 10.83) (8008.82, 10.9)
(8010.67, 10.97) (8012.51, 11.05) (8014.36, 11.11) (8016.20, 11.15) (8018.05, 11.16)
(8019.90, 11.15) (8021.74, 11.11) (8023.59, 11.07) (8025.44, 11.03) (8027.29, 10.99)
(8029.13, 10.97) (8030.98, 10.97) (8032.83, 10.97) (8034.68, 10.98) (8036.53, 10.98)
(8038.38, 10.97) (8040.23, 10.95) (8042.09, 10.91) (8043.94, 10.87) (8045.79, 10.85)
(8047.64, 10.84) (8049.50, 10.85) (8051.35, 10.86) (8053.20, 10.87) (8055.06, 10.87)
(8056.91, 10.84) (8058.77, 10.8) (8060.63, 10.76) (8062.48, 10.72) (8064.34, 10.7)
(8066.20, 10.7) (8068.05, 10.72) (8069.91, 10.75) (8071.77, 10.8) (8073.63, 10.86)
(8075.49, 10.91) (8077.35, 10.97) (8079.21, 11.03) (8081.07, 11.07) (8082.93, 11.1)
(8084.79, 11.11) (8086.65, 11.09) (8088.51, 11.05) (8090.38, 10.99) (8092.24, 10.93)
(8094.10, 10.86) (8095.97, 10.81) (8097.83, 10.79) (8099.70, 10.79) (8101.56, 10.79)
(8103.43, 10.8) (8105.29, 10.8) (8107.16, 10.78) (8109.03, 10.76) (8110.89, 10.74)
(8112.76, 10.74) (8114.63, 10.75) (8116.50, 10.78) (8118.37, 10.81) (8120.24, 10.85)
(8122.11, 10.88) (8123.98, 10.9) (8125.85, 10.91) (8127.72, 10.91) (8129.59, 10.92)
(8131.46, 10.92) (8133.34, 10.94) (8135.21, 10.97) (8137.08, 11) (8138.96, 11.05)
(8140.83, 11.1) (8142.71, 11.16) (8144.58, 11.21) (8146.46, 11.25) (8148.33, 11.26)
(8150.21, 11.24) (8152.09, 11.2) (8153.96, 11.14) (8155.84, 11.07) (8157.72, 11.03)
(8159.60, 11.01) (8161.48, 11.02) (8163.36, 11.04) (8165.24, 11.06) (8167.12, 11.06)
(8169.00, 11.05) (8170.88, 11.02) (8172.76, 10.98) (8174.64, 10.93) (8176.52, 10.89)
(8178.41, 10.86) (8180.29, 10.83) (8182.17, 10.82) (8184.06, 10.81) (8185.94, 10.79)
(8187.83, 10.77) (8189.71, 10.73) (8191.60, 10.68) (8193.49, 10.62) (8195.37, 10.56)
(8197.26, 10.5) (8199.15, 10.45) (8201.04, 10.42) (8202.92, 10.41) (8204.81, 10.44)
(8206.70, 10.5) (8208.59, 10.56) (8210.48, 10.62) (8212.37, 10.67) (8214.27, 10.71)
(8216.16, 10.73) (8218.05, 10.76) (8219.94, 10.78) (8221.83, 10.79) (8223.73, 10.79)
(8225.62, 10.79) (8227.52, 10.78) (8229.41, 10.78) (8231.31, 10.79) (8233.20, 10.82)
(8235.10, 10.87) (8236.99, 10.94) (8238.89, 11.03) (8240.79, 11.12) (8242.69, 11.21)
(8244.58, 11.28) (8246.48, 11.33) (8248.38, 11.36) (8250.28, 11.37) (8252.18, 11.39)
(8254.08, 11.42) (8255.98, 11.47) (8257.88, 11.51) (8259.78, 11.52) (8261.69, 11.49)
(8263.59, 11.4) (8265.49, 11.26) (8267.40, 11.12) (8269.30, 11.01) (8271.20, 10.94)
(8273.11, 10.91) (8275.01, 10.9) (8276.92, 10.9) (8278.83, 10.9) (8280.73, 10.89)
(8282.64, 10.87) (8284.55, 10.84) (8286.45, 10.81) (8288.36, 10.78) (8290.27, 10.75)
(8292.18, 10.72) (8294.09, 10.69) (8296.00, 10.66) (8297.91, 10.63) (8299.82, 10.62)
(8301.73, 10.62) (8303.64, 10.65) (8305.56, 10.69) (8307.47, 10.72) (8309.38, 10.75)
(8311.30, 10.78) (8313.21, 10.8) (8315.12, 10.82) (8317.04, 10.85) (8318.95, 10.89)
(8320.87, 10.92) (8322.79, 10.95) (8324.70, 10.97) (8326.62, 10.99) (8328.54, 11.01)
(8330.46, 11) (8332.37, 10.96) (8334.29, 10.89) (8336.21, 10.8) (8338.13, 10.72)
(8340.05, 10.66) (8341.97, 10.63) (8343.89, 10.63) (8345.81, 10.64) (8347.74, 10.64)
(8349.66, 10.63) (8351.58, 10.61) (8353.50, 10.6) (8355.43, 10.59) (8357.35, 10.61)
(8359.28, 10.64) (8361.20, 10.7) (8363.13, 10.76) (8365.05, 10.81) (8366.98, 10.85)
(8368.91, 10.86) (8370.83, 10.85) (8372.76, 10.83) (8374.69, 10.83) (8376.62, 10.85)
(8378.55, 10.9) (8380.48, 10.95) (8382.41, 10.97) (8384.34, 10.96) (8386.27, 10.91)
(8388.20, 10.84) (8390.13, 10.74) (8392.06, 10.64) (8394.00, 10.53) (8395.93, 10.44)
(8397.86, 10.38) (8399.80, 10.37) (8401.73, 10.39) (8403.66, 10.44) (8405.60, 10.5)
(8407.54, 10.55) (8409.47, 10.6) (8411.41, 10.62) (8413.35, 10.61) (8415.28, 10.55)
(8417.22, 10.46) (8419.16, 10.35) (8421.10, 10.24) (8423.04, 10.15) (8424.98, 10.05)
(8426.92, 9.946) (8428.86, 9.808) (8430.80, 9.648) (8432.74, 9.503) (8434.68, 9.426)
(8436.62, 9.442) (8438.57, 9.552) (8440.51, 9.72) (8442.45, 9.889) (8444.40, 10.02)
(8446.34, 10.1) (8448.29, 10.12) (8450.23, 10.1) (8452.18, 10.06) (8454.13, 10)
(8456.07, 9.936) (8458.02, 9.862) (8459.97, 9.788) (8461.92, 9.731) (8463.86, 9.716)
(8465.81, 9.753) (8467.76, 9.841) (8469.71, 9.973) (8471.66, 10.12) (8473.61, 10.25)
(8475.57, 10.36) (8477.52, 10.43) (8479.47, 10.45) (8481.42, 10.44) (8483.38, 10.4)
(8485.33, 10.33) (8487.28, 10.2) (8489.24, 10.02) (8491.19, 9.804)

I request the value -0.062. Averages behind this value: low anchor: 10.9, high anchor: 10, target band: 11.1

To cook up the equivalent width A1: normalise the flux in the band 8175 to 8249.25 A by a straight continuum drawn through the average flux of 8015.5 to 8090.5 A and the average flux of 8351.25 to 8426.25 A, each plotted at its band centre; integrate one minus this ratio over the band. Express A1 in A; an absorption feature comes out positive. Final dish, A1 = 0.0 A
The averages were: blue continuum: 10.9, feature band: 10.8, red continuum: 10.6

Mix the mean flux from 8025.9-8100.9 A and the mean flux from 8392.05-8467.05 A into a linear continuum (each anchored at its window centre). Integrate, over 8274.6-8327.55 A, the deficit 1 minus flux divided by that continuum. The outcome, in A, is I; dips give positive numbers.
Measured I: -2.2 A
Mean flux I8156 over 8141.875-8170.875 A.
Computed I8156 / 11.1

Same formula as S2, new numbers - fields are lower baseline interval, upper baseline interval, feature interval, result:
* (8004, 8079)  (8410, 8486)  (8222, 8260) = -0.06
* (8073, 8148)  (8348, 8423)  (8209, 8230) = 0.01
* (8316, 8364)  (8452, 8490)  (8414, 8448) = 0.04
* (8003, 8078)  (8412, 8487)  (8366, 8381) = -0.07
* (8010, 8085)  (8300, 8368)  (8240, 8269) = -0.05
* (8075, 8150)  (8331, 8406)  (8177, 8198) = 0.01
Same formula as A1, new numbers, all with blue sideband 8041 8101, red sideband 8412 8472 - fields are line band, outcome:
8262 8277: -1.0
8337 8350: -0.6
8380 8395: -1.1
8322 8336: -1.0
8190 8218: -0.1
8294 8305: -0.4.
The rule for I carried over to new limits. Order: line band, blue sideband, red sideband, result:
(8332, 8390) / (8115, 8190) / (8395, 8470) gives -2.63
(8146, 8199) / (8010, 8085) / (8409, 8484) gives -1.34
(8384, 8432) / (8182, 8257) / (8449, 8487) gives -0.69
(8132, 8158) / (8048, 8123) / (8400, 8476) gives -0.97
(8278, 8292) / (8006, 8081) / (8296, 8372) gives -0.05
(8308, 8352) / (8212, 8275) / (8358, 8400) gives 0.25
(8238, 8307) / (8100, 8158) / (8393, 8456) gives -3.05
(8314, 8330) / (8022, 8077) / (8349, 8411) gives -0.30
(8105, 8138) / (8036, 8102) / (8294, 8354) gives 0.01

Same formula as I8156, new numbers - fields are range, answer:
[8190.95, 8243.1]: 10.7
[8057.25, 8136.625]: 10.9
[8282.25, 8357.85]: 10.8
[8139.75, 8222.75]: 10.9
